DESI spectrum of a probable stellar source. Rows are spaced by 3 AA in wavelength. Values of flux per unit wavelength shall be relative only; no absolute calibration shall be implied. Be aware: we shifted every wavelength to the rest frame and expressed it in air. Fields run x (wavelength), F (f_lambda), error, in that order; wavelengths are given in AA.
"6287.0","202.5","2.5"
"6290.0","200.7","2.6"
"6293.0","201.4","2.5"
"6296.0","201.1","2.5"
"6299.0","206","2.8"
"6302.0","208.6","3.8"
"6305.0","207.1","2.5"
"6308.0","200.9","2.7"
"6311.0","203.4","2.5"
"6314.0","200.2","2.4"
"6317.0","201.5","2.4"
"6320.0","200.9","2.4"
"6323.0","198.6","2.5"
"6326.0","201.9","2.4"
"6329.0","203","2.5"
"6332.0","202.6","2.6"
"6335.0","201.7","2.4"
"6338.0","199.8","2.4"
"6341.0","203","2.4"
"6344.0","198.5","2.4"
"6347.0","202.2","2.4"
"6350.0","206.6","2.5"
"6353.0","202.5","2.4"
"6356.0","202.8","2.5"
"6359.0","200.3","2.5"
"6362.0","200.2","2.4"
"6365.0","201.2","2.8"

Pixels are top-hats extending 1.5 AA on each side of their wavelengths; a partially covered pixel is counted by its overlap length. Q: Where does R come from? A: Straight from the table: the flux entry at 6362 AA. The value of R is 200.2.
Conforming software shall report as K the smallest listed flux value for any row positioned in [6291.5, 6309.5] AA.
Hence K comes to 200.9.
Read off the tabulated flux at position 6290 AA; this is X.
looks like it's 200.7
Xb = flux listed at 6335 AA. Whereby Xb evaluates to 201.7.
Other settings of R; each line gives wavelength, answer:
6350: 206.6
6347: 202.2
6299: 206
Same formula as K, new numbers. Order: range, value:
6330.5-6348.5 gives 198.5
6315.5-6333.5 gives 198.6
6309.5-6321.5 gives 200.2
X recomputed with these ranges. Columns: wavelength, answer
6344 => 198.5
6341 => 203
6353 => 202.5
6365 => 201.2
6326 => 201.9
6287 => 202.5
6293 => 201.4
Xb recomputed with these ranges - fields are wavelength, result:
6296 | 201.1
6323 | 198.6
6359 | 200.3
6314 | 200.2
